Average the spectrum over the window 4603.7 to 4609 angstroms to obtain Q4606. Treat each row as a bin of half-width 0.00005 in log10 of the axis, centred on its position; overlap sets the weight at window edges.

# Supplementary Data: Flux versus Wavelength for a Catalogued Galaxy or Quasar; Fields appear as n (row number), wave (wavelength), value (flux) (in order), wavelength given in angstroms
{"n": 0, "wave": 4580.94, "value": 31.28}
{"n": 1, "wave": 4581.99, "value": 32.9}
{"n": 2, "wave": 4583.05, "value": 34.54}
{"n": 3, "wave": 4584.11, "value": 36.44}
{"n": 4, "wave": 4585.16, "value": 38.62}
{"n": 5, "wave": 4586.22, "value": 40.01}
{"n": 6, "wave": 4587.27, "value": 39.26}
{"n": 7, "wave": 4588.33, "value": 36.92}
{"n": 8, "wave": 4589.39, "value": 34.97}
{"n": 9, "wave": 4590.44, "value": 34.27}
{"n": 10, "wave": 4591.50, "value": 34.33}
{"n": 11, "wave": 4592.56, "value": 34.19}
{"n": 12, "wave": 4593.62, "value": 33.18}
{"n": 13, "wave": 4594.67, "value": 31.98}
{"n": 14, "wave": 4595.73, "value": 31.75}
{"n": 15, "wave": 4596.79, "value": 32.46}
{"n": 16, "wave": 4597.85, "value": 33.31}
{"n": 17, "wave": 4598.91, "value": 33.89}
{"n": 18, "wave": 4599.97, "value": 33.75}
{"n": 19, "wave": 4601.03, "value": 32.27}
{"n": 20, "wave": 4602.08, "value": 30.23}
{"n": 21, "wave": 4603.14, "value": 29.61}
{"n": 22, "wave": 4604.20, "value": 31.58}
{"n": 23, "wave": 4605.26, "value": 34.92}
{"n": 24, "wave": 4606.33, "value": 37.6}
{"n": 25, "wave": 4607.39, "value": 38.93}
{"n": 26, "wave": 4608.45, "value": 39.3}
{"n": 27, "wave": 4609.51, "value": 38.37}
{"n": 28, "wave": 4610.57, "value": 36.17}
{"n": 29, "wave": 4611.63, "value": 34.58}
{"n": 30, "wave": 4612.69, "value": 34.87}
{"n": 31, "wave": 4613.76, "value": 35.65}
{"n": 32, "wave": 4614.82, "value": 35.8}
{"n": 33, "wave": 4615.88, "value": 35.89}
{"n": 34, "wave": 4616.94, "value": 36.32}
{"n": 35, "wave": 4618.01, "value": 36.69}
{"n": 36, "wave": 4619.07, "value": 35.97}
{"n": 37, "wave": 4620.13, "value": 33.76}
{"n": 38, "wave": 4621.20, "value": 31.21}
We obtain 36.5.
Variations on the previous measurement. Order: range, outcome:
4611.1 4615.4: 35.2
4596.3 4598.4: 32.9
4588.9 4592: 34.6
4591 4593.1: 34.2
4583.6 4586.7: 38.4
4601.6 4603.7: 29.9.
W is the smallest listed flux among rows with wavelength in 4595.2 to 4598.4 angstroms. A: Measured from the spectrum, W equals 31.75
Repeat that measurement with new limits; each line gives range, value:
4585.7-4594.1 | 33.18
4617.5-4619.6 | 35.97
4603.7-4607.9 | 31.58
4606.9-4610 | 38.37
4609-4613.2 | 34.58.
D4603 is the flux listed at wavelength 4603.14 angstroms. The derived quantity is 29.61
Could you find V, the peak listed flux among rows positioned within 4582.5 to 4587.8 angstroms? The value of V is 40.01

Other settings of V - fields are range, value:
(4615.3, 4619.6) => 36.69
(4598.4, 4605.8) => 34.92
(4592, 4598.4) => 34.19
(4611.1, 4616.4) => 35.89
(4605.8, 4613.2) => 39.3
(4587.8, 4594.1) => 36.92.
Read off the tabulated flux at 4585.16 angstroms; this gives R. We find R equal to 38.62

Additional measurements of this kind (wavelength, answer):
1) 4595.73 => 31.75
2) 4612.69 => 34.87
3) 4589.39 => 34.97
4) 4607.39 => 38.93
